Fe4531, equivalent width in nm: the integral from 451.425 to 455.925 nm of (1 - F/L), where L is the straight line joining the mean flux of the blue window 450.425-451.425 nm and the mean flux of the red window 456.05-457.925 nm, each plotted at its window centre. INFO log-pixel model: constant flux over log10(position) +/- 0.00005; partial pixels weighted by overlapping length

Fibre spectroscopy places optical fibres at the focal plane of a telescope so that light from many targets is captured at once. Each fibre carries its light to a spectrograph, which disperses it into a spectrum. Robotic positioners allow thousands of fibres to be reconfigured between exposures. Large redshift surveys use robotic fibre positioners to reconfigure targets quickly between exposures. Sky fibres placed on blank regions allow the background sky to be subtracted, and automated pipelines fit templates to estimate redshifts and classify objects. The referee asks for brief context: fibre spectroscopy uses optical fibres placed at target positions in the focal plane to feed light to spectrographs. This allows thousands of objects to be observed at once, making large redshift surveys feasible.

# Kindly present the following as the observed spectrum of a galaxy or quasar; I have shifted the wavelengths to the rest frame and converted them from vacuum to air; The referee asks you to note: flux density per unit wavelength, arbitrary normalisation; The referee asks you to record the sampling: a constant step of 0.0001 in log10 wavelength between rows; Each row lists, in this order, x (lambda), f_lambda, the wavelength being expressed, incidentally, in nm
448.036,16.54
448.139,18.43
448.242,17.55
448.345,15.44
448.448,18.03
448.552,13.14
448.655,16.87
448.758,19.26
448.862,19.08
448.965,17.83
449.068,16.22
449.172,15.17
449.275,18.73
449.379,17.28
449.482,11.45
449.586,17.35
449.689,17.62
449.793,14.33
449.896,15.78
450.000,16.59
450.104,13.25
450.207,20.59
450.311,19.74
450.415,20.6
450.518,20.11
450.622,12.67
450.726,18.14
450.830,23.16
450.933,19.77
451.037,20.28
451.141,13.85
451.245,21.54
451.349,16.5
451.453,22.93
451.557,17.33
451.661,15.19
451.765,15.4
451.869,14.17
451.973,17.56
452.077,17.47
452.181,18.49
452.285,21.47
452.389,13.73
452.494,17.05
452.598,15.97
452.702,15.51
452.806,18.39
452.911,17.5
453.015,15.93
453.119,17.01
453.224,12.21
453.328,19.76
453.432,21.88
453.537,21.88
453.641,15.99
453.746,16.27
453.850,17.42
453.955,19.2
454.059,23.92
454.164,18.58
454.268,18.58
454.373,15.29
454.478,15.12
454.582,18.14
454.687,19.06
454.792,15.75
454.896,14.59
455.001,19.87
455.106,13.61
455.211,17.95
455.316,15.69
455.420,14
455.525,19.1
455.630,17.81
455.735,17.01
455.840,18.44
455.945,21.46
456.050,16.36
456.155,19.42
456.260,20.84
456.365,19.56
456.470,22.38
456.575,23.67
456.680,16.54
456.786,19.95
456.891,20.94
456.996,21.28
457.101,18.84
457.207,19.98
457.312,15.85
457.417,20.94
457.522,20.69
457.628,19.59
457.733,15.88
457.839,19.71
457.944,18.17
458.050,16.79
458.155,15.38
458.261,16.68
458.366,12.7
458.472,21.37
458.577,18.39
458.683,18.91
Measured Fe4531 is 0.40 nm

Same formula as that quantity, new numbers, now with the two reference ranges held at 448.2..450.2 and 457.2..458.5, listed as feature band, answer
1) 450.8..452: -0.090 nm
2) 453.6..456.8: -0.124 nm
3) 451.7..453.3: 0.040 nm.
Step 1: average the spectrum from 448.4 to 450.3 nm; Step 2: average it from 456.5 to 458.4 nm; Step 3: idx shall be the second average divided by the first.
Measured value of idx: 1.12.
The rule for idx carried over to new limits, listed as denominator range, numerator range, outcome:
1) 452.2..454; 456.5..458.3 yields 1.08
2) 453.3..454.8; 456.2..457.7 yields 1.08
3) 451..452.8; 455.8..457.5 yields 1.14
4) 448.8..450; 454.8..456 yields 1.04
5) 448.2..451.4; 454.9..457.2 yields 1.08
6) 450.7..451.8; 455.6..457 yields 1.06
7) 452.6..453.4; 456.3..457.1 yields 1.23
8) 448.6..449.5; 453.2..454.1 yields 1.11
